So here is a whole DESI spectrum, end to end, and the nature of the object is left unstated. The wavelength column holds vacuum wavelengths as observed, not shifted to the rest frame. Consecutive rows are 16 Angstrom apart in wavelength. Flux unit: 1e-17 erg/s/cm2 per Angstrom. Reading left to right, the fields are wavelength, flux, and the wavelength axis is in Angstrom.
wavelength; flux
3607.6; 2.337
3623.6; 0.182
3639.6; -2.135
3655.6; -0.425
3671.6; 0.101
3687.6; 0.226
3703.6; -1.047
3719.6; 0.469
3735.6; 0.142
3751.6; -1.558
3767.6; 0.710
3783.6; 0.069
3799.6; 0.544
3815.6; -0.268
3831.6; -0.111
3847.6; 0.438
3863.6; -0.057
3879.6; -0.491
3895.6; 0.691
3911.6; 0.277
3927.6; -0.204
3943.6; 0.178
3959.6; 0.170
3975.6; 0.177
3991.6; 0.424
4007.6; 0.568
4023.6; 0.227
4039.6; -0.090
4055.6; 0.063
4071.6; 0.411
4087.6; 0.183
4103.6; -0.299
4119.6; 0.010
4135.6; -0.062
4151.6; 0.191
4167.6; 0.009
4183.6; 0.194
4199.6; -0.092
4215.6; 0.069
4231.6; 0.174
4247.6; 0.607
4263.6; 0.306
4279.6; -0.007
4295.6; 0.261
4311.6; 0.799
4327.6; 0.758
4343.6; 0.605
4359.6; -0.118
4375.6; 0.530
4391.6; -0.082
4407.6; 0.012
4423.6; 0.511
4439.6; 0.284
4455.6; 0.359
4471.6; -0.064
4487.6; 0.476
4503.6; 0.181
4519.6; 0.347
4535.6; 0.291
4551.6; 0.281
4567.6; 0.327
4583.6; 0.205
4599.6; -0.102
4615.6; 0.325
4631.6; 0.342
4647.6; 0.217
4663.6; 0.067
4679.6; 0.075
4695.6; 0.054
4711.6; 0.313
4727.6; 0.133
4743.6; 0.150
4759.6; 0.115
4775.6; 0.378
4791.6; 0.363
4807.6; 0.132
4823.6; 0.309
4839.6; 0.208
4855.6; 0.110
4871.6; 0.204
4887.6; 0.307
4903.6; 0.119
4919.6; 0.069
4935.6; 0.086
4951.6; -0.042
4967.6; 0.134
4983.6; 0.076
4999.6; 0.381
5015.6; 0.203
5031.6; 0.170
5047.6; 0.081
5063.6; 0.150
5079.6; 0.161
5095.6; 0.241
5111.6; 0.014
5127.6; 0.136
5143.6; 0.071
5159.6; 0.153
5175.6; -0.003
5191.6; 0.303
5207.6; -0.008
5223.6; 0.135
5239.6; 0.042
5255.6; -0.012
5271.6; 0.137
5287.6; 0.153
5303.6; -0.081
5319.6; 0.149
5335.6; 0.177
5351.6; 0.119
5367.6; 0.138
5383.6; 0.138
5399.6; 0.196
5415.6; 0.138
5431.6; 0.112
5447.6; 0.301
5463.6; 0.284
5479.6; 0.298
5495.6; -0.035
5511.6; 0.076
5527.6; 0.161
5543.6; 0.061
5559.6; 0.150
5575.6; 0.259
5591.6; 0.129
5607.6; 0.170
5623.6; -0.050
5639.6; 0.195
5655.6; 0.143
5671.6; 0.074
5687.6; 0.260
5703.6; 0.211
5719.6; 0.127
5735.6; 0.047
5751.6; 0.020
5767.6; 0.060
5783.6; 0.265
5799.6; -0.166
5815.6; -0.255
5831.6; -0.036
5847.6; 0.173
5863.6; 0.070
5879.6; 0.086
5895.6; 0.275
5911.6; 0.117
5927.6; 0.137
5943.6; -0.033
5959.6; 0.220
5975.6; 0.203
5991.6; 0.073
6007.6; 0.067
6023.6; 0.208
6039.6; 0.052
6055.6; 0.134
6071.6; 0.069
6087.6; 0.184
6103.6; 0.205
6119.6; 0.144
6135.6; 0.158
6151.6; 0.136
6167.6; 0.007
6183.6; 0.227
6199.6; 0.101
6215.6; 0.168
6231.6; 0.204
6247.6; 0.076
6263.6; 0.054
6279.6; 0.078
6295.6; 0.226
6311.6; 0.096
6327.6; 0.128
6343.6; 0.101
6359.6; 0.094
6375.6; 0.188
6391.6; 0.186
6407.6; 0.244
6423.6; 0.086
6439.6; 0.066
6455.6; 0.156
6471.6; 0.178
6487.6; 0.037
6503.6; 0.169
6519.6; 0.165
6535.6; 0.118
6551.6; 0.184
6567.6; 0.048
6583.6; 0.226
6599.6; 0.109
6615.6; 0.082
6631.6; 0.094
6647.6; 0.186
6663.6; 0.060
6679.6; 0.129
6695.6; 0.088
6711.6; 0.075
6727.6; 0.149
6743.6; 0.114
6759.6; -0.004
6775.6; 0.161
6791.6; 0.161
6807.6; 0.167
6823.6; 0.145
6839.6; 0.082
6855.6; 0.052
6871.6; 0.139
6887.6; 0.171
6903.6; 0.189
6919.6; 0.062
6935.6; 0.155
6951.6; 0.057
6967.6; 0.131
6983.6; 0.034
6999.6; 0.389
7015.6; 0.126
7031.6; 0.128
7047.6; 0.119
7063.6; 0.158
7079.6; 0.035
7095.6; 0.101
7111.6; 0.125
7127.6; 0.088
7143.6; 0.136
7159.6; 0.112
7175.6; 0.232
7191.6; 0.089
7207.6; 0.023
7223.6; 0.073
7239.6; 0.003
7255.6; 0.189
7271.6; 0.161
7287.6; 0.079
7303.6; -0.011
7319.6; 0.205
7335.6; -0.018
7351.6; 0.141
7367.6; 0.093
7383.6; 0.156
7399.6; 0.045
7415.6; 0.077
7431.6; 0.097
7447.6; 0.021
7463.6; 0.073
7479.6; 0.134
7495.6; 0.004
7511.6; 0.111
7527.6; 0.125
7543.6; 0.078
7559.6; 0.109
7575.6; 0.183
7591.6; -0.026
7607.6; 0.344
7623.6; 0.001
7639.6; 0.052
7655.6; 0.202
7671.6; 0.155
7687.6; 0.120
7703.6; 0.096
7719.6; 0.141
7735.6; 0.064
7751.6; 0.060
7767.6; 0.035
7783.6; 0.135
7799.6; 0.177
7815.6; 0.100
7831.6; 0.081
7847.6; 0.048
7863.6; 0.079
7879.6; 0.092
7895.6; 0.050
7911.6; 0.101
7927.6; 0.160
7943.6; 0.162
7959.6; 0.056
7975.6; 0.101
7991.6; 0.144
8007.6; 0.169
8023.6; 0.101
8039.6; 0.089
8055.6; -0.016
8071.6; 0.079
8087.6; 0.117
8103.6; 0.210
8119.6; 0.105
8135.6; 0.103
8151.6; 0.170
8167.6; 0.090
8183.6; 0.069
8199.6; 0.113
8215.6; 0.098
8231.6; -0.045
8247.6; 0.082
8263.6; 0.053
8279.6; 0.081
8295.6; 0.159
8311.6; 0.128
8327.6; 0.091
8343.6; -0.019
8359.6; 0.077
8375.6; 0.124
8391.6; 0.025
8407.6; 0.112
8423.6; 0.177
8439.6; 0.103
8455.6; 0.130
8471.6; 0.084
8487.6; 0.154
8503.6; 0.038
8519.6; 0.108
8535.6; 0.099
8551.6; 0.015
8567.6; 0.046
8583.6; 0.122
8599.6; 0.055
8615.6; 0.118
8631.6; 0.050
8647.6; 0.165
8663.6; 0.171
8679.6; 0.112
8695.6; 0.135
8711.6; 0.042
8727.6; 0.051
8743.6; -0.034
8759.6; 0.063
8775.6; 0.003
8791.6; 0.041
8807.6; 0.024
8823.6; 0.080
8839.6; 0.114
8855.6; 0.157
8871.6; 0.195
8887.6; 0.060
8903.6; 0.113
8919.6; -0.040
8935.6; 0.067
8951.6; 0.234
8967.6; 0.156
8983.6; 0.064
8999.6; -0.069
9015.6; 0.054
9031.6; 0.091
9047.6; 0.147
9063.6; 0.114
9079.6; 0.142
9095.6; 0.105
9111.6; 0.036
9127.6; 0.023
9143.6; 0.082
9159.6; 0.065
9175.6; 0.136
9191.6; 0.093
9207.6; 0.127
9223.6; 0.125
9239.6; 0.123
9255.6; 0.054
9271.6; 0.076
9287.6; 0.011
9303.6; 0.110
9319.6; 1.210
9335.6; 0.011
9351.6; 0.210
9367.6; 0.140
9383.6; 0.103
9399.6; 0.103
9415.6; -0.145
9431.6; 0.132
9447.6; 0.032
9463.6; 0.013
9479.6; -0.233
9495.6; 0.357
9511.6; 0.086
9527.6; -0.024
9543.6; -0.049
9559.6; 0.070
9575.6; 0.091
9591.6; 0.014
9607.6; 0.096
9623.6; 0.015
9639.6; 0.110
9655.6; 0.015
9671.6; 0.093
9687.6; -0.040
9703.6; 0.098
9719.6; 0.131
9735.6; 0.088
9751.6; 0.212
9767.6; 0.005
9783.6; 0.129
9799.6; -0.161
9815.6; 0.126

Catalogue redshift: 0.07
